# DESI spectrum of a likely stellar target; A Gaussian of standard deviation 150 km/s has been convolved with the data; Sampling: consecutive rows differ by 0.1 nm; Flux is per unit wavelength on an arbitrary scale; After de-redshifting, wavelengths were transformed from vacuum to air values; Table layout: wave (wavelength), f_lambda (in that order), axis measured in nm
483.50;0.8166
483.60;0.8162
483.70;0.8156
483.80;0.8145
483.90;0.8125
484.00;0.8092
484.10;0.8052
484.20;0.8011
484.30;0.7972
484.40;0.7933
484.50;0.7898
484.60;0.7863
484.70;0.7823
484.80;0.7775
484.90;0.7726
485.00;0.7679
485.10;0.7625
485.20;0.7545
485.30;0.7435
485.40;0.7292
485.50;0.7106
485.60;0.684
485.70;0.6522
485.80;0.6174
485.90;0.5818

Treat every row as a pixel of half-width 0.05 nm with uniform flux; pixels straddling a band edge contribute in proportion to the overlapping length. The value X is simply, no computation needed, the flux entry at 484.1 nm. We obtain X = 0.8052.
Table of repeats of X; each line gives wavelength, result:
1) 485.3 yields 0.7435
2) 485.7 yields 0.6522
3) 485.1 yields 0.7625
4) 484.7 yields 0.7823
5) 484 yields 0.8092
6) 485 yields 0.7679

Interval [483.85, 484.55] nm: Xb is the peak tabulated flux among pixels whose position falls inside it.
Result 0.8125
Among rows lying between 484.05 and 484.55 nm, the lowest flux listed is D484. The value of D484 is 0.7898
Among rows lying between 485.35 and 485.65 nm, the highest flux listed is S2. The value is 0.7292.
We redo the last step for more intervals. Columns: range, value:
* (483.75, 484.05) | 0.8145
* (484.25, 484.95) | 0.7972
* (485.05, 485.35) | 0.7625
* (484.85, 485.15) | 0.7726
